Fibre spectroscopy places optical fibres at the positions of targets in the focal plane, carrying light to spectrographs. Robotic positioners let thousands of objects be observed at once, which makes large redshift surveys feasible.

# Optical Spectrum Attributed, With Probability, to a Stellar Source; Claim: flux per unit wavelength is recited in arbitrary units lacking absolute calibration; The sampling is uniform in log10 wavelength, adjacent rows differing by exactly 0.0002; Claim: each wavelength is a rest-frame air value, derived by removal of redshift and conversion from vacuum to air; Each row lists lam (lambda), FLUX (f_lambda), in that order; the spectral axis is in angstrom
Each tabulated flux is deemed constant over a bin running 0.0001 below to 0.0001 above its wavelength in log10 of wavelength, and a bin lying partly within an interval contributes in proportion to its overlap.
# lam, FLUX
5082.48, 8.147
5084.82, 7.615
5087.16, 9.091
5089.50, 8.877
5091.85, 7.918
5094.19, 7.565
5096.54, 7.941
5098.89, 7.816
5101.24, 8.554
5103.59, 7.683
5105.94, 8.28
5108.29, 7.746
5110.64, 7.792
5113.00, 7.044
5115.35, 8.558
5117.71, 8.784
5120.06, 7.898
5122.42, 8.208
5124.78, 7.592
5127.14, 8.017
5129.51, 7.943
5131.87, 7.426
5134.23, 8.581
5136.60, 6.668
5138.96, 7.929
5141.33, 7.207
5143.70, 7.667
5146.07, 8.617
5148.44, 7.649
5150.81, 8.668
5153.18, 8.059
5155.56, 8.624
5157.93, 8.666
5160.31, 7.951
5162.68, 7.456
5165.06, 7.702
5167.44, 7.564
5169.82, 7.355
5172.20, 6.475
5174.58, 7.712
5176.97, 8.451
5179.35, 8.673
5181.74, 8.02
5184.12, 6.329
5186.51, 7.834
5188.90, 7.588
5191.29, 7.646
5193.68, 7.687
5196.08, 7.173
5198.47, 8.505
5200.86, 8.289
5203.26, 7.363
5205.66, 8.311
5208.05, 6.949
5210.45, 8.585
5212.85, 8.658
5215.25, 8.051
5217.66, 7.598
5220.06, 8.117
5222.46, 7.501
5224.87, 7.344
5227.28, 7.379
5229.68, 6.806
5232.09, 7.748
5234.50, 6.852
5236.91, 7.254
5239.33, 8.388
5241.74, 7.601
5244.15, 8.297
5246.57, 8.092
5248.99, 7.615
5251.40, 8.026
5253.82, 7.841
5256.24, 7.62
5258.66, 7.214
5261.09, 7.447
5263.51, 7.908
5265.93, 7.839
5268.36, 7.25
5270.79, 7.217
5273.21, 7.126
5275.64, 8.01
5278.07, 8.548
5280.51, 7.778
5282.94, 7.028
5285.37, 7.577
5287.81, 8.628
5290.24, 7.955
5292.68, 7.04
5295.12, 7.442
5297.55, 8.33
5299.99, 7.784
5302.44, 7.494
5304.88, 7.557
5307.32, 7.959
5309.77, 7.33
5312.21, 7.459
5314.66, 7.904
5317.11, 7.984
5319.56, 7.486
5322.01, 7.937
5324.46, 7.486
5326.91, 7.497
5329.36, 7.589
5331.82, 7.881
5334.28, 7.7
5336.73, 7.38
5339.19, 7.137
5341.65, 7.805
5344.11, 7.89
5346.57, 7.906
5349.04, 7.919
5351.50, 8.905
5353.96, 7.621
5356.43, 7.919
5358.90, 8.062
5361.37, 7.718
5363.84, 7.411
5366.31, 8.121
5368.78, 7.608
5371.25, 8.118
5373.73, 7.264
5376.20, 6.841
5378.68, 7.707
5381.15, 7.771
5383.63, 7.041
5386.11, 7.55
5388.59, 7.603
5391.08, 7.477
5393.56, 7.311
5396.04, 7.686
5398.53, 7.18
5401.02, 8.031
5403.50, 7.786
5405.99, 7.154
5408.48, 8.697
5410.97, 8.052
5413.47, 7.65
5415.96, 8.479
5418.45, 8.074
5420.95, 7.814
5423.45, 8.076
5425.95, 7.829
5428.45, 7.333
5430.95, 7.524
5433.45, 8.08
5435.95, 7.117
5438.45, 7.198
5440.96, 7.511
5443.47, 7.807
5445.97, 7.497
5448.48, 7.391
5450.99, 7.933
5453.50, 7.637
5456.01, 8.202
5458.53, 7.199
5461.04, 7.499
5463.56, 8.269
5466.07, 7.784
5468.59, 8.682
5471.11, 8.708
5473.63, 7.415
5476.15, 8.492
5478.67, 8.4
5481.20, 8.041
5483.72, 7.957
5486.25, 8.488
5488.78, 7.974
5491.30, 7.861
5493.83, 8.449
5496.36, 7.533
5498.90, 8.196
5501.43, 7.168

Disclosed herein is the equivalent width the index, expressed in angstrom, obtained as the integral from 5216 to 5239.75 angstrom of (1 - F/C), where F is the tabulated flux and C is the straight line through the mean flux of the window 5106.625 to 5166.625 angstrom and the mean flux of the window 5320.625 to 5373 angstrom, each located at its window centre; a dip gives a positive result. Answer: 1.2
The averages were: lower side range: 7.94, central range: 7.48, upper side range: 7.78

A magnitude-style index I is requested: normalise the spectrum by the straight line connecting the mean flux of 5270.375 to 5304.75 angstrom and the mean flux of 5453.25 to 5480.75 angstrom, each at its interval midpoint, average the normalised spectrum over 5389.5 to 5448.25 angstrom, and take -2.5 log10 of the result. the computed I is 0.03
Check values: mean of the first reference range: 7.72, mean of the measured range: 7.7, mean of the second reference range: 8.04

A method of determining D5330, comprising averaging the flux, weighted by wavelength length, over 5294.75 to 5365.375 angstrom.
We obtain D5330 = 7.75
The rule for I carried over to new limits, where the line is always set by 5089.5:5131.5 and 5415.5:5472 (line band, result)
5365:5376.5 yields 0.03 mag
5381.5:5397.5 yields 0.05 mag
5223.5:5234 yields 0.09 mag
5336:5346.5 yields 0.04 mag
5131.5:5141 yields 0.05 mag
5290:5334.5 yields 0.03 mag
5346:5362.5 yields -0.02 mag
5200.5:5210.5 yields 0.02 mag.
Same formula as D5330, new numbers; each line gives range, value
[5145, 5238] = 7.77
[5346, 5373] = 7.92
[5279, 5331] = 7.68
